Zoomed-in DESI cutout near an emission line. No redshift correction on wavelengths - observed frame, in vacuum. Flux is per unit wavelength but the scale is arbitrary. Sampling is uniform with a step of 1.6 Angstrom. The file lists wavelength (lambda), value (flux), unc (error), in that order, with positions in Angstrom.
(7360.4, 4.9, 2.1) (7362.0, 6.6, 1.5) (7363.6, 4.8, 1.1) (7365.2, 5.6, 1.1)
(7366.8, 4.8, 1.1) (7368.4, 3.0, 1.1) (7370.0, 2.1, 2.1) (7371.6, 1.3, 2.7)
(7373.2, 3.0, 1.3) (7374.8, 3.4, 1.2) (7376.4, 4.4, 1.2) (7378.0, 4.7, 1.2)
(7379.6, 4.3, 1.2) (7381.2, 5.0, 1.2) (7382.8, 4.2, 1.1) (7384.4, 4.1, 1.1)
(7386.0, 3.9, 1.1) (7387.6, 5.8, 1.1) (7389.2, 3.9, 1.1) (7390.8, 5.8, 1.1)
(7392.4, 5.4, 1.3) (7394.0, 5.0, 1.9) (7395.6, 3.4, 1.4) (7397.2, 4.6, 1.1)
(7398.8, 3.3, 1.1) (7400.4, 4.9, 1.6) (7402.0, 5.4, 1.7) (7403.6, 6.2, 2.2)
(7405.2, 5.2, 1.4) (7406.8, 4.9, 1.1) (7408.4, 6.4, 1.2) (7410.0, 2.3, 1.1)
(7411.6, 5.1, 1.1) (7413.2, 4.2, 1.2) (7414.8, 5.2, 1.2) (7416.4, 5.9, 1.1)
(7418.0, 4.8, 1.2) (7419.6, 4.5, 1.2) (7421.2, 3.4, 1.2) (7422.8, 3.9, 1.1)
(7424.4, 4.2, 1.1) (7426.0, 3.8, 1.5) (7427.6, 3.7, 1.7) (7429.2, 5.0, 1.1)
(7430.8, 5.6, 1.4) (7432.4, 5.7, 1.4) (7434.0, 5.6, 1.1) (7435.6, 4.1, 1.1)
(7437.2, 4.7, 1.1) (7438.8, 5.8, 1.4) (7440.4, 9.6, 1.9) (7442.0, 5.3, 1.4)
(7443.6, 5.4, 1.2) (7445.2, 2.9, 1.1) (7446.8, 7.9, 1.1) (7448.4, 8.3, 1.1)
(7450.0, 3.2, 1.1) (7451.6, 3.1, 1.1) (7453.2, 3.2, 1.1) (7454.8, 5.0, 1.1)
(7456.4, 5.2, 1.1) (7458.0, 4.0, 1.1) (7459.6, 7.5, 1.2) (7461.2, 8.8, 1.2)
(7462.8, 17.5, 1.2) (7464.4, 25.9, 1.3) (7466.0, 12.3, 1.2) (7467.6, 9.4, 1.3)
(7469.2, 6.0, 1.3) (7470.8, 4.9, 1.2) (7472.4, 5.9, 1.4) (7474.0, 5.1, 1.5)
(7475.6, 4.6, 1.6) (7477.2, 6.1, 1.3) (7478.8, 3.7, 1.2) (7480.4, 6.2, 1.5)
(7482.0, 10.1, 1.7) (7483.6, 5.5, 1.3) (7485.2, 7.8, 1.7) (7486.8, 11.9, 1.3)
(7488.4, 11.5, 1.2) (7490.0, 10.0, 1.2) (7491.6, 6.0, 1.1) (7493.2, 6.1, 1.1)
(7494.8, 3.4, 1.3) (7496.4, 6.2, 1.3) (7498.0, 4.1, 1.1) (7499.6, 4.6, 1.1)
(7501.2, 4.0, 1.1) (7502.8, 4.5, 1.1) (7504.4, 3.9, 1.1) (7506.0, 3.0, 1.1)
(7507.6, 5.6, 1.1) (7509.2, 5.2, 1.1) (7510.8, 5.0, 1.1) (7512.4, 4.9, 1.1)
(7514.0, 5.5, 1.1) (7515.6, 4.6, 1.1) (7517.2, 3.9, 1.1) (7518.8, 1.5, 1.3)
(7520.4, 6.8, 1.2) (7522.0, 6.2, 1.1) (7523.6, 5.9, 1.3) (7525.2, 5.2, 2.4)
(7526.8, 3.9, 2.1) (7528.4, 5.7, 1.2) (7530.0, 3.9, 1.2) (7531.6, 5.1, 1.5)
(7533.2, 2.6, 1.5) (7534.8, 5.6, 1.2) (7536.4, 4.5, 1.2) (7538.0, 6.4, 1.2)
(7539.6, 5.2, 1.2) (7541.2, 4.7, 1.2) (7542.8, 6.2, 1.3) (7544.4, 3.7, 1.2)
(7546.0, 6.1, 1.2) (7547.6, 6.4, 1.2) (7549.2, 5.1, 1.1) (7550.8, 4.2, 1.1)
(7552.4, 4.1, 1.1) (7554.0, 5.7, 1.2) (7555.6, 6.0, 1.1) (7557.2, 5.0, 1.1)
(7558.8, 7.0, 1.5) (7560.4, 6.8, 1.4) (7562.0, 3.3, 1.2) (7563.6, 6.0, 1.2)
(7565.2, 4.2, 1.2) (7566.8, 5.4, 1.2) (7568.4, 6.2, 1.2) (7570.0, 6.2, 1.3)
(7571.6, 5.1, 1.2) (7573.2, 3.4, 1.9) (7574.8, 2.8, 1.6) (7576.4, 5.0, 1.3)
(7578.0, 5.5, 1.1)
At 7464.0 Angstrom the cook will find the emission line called H-alpha 6563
